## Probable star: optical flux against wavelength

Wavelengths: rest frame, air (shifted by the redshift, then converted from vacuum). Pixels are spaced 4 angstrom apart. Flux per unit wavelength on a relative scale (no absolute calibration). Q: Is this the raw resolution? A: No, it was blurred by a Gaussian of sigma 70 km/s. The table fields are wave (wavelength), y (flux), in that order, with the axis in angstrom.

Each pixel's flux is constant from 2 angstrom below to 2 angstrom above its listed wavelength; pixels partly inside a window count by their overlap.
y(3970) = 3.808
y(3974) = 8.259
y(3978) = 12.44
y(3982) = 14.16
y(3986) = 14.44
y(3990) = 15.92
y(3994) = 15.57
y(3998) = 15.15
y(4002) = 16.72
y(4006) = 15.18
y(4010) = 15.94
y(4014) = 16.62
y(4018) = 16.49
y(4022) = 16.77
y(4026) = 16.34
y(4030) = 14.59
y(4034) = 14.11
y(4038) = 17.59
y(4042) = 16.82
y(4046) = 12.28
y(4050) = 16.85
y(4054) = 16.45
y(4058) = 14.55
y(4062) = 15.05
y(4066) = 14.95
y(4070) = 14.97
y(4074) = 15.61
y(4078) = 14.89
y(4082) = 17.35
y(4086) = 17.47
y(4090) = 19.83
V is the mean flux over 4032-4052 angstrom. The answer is 15.5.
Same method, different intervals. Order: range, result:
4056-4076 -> 15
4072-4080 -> 15.2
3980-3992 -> 14.8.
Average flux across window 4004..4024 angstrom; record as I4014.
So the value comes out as 16.2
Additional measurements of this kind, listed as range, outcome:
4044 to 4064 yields 15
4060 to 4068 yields 15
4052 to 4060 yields 15.5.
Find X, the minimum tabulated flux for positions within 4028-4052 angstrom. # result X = 12.28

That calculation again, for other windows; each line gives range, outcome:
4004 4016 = 15.18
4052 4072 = 14.55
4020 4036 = 14.11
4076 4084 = 14.89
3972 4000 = 8.259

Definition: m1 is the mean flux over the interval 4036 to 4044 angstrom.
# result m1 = 17.2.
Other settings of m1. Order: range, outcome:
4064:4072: 15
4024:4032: 15.5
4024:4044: 15.9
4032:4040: 15.8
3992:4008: 15.7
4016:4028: 16.5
